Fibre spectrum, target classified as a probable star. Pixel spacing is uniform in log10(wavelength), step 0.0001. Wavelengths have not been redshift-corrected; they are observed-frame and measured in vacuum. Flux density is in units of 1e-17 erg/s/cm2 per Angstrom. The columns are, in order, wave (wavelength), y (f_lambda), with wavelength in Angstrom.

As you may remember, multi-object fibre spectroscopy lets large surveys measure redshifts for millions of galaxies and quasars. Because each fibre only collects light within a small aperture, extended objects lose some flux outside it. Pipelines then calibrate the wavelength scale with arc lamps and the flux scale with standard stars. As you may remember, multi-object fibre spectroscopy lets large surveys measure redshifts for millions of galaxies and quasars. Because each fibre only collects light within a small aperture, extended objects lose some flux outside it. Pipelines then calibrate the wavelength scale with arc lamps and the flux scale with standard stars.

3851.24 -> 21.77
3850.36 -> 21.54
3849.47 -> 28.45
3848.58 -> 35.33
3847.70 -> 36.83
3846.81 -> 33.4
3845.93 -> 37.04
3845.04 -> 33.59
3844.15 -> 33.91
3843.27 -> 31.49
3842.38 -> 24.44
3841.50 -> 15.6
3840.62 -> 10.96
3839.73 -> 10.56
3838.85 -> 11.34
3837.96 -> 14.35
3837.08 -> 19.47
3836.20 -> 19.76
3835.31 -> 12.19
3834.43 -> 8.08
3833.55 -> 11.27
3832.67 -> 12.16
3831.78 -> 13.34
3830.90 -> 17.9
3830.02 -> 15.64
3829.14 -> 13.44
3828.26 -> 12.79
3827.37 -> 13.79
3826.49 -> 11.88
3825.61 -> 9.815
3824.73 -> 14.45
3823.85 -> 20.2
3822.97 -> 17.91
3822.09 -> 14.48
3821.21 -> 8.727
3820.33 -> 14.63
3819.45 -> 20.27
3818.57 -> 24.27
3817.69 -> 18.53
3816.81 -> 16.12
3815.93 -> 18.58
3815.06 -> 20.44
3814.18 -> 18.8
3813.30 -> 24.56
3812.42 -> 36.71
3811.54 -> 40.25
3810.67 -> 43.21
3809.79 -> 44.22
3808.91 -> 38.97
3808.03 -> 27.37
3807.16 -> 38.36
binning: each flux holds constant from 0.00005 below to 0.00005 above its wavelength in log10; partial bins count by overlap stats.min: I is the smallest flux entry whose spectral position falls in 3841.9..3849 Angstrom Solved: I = 24.44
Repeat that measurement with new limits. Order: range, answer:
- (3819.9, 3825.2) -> 8.727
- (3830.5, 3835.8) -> 8.08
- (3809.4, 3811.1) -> 43.21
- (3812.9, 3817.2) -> 16.12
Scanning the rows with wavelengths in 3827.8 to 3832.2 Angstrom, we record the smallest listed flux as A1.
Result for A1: 12.79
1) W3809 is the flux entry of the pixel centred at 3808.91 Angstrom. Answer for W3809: 38.97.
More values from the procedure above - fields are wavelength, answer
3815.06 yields 20.44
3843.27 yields 31.49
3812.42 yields 36.71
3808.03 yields 27.37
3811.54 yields 40.25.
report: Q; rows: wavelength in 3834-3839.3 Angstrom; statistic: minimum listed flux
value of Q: 8.08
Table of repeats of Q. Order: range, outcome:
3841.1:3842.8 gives 15.6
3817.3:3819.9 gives 18.53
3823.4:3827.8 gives 9.815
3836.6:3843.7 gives 10.56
